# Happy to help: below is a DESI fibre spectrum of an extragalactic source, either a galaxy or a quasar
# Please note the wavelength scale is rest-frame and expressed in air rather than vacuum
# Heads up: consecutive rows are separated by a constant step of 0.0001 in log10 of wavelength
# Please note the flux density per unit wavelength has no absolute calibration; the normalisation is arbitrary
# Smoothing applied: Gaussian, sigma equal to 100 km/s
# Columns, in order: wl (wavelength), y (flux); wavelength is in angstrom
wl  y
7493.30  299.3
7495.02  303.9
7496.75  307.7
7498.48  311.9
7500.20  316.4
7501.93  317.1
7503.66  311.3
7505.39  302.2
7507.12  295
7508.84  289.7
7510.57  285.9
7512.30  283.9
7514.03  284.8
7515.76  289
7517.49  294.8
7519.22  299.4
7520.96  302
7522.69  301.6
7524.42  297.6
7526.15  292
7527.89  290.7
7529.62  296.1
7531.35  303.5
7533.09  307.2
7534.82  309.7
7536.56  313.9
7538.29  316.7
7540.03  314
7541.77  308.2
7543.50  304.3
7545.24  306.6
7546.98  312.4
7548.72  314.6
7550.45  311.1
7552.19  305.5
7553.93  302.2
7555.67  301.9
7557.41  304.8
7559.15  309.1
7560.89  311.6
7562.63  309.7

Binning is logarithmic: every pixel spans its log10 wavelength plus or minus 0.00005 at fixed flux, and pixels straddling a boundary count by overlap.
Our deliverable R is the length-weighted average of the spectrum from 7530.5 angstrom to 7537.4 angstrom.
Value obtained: 308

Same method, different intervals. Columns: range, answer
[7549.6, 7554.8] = 306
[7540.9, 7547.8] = 308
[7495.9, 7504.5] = 313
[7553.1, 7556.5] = 302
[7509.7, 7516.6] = 286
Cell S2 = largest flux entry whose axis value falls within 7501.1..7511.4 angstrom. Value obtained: 317.1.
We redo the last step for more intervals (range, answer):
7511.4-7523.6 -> 302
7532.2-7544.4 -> 316.7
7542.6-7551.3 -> 314.6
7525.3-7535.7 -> 309.7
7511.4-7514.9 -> 284.8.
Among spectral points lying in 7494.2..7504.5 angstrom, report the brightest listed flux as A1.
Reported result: 317.1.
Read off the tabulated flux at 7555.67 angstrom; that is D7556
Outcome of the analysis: 301.9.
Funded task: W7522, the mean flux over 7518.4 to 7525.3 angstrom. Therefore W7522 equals 300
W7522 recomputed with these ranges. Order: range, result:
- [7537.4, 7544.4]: 311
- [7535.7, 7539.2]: 315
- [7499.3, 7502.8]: 317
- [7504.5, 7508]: 299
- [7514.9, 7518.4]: 292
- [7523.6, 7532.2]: 296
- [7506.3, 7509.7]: 293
